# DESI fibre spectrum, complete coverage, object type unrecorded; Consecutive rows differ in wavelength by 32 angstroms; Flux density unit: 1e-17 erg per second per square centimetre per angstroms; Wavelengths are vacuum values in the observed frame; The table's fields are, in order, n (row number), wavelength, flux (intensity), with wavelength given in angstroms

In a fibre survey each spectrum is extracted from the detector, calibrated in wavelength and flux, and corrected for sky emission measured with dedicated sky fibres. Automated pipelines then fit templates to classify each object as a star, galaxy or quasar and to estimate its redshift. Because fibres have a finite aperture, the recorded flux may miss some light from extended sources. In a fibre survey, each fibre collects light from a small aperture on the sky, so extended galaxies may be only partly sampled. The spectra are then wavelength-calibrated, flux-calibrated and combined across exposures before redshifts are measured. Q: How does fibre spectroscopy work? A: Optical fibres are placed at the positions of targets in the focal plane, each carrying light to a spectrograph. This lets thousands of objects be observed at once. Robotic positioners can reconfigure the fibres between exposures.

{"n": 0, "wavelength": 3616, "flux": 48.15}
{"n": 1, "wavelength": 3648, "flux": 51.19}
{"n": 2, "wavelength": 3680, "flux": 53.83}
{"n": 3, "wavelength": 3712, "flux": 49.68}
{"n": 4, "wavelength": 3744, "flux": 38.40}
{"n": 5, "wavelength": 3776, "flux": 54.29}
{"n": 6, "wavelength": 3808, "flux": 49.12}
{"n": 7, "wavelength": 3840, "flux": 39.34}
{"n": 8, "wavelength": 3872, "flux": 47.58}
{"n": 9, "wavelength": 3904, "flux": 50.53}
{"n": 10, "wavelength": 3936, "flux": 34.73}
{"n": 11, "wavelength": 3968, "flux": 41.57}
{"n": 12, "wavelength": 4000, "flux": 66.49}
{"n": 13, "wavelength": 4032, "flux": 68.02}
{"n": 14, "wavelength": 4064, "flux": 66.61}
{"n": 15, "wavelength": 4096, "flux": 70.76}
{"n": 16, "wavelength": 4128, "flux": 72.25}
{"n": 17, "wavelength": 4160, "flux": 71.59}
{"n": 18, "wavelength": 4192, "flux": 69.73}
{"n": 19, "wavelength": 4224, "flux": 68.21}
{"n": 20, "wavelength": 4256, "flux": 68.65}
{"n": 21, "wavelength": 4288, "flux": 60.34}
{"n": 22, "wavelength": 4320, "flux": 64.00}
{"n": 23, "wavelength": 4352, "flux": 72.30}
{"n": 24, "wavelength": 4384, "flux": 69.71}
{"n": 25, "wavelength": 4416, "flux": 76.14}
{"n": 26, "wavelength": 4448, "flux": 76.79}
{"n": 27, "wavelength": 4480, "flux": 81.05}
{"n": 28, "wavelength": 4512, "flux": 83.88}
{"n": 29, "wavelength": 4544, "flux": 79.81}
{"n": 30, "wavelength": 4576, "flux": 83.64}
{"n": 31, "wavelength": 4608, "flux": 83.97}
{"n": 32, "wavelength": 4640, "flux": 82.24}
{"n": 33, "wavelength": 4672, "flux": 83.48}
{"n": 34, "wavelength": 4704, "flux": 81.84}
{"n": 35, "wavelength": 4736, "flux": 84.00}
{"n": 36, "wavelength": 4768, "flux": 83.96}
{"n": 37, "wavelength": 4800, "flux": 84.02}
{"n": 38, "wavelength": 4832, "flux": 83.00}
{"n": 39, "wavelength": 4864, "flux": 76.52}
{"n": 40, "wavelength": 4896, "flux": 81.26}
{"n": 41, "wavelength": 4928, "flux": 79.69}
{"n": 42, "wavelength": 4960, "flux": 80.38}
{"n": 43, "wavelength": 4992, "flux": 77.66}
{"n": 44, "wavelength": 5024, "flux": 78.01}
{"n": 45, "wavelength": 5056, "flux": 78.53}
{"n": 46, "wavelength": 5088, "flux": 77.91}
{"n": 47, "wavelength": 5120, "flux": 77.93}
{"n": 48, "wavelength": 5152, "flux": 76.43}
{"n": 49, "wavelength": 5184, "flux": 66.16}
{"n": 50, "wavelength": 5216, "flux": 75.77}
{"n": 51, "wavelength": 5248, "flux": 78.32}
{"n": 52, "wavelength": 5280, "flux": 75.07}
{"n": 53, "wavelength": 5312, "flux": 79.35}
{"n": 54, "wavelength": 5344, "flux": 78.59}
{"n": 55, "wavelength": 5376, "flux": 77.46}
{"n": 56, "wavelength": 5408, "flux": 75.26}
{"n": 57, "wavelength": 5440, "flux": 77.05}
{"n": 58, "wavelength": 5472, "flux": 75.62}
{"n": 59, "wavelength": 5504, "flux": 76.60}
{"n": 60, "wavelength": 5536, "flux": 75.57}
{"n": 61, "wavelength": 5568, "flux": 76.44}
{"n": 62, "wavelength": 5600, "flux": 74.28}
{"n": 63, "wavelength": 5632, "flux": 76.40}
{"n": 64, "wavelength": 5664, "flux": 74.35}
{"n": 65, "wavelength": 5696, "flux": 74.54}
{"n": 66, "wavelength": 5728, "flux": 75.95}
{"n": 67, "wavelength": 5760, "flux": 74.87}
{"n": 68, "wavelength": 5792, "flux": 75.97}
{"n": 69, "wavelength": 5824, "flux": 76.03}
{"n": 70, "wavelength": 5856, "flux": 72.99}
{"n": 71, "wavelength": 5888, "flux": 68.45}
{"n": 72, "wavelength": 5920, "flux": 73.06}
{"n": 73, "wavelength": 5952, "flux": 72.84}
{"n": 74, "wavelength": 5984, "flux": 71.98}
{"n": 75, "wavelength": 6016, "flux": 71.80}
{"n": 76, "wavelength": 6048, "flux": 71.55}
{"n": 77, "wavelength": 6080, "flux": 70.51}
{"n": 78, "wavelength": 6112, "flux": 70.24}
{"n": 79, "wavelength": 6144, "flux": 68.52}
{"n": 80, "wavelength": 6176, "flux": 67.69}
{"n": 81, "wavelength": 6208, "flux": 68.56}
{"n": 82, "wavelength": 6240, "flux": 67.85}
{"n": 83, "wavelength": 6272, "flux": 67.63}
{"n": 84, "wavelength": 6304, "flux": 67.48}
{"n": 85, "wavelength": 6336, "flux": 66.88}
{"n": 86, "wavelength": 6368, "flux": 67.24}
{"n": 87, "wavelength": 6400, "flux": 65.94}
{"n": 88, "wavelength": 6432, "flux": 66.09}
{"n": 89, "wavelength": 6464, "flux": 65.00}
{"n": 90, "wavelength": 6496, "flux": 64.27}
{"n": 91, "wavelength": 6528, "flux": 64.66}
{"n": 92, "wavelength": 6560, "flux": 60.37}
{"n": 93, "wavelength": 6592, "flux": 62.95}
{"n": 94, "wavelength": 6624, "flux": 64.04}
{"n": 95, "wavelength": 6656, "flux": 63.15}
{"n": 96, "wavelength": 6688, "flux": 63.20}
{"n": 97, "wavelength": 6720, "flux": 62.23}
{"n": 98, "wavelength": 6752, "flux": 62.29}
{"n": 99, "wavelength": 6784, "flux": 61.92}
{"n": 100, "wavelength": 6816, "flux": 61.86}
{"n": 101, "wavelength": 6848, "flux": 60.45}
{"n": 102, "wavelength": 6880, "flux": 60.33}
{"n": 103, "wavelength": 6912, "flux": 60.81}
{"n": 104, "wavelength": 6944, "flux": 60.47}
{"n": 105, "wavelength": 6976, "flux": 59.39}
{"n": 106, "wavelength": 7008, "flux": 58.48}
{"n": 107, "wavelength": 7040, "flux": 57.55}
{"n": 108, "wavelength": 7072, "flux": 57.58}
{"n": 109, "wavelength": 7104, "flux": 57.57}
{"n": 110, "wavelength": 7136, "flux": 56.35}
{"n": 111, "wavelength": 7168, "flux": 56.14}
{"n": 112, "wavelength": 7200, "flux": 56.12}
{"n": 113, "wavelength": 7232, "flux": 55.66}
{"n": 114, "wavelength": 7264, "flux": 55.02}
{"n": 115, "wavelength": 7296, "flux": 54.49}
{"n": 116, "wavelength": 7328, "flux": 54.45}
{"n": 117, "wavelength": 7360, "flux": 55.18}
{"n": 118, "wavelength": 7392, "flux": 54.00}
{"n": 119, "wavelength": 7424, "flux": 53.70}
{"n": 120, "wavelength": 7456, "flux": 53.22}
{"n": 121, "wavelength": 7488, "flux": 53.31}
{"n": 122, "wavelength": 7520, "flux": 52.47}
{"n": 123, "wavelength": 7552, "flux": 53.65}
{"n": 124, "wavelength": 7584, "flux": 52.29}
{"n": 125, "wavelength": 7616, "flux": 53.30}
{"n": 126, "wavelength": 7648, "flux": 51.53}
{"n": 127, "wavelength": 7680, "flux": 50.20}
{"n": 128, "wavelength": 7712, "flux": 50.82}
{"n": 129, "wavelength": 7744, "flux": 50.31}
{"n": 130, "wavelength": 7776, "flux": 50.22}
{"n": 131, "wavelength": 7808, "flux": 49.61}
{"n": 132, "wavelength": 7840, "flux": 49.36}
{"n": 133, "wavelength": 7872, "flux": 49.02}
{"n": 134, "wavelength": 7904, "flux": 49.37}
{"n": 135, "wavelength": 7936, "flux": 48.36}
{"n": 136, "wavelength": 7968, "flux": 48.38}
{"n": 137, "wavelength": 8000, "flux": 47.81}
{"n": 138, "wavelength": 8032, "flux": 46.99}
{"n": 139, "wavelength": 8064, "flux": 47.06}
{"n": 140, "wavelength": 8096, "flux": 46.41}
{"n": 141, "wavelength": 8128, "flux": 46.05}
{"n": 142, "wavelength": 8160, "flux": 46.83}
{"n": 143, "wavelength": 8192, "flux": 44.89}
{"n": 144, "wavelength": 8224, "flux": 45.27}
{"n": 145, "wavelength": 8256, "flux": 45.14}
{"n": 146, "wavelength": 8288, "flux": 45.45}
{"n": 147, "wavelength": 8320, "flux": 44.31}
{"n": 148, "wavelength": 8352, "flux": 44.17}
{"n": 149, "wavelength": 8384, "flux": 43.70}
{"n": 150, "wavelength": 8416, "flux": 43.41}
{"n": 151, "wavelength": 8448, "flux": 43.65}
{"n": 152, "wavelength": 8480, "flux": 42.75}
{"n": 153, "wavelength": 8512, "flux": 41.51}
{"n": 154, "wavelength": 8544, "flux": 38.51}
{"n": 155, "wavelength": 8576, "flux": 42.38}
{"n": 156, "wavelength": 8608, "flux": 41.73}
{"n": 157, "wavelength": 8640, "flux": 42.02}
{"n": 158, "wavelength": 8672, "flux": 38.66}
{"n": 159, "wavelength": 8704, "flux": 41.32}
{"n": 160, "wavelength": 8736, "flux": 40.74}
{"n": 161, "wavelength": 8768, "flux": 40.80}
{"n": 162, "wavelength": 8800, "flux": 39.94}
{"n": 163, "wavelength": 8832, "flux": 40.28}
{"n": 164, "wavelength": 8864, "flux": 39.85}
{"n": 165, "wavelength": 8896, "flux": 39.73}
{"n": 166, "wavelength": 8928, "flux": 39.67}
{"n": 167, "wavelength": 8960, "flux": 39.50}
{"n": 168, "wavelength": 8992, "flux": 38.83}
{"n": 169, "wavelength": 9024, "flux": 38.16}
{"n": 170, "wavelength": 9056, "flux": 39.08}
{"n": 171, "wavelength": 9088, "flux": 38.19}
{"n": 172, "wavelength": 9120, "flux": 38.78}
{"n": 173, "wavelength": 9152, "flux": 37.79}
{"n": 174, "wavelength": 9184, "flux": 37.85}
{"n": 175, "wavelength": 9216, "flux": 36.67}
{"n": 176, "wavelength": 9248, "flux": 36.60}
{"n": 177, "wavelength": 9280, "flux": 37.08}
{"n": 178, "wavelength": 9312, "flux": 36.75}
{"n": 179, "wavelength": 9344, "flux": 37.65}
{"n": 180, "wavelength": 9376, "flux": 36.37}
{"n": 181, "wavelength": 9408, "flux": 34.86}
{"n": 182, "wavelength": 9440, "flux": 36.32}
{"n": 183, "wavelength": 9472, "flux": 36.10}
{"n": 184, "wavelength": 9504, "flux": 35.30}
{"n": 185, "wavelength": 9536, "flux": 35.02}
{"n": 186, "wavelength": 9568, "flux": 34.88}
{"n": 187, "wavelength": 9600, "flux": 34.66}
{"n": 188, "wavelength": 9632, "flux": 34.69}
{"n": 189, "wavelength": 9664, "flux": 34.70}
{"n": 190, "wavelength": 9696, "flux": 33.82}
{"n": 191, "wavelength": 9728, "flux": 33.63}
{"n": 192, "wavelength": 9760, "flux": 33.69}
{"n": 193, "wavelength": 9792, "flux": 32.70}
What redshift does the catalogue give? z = 0.000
